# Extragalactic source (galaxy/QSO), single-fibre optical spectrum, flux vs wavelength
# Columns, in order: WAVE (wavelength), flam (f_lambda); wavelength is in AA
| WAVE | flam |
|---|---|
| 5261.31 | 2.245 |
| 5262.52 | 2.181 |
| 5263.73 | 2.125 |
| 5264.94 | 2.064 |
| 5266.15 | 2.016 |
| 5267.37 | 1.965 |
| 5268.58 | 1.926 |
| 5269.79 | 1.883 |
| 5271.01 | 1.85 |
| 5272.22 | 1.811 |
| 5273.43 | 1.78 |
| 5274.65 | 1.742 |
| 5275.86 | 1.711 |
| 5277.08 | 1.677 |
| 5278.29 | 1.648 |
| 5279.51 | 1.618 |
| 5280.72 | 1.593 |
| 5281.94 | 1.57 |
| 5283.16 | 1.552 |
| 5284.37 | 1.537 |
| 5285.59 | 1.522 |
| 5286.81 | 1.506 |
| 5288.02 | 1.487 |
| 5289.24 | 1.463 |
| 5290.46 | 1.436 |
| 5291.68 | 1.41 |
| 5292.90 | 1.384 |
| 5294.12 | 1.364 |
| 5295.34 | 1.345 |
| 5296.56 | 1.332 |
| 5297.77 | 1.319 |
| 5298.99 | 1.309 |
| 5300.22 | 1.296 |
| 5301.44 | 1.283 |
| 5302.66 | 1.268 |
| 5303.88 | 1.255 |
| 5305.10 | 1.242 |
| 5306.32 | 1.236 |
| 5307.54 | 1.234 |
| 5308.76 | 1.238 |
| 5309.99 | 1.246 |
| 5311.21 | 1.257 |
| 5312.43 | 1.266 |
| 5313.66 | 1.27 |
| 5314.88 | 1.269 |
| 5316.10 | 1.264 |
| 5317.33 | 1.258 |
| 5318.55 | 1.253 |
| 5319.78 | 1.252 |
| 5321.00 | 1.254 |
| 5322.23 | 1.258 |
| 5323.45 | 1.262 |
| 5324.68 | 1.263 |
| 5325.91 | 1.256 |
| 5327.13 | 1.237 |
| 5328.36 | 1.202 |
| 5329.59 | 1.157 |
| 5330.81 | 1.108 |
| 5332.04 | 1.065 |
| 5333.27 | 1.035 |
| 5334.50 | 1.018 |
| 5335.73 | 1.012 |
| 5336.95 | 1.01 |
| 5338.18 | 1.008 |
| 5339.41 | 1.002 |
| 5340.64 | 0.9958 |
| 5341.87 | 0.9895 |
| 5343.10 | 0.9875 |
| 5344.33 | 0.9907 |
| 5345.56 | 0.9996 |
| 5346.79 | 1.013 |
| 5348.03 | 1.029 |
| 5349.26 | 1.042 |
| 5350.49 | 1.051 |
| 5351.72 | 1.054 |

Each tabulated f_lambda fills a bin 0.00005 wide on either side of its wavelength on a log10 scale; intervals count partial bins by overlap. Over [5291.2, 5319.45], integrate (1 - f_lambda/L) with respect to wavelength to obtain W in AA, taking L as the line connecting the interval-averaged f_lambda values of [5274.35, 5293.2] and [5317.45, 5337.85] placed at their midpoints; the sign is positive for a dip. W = 1.56 AA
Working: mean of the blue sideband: 1.55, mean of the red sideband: 1.17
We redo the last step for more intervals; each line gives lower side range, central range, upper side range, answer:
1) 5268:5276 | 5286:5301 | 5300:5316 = 1.0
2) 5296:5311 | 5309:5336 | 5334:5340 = -2.0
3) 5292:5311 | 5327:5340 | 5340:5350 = 0.1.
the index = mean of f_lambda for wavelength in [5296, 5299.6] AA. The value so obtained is 1.32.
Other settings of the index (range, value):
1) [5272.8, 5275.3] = 1.76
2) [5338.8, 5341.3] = 0.999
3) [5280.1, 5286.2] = 1.56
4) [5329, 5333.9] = 1.09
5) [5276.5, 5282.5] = 1.62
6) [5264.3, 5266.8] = 2.04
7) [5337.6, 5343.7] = 0.996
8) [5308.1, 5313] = 1.25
